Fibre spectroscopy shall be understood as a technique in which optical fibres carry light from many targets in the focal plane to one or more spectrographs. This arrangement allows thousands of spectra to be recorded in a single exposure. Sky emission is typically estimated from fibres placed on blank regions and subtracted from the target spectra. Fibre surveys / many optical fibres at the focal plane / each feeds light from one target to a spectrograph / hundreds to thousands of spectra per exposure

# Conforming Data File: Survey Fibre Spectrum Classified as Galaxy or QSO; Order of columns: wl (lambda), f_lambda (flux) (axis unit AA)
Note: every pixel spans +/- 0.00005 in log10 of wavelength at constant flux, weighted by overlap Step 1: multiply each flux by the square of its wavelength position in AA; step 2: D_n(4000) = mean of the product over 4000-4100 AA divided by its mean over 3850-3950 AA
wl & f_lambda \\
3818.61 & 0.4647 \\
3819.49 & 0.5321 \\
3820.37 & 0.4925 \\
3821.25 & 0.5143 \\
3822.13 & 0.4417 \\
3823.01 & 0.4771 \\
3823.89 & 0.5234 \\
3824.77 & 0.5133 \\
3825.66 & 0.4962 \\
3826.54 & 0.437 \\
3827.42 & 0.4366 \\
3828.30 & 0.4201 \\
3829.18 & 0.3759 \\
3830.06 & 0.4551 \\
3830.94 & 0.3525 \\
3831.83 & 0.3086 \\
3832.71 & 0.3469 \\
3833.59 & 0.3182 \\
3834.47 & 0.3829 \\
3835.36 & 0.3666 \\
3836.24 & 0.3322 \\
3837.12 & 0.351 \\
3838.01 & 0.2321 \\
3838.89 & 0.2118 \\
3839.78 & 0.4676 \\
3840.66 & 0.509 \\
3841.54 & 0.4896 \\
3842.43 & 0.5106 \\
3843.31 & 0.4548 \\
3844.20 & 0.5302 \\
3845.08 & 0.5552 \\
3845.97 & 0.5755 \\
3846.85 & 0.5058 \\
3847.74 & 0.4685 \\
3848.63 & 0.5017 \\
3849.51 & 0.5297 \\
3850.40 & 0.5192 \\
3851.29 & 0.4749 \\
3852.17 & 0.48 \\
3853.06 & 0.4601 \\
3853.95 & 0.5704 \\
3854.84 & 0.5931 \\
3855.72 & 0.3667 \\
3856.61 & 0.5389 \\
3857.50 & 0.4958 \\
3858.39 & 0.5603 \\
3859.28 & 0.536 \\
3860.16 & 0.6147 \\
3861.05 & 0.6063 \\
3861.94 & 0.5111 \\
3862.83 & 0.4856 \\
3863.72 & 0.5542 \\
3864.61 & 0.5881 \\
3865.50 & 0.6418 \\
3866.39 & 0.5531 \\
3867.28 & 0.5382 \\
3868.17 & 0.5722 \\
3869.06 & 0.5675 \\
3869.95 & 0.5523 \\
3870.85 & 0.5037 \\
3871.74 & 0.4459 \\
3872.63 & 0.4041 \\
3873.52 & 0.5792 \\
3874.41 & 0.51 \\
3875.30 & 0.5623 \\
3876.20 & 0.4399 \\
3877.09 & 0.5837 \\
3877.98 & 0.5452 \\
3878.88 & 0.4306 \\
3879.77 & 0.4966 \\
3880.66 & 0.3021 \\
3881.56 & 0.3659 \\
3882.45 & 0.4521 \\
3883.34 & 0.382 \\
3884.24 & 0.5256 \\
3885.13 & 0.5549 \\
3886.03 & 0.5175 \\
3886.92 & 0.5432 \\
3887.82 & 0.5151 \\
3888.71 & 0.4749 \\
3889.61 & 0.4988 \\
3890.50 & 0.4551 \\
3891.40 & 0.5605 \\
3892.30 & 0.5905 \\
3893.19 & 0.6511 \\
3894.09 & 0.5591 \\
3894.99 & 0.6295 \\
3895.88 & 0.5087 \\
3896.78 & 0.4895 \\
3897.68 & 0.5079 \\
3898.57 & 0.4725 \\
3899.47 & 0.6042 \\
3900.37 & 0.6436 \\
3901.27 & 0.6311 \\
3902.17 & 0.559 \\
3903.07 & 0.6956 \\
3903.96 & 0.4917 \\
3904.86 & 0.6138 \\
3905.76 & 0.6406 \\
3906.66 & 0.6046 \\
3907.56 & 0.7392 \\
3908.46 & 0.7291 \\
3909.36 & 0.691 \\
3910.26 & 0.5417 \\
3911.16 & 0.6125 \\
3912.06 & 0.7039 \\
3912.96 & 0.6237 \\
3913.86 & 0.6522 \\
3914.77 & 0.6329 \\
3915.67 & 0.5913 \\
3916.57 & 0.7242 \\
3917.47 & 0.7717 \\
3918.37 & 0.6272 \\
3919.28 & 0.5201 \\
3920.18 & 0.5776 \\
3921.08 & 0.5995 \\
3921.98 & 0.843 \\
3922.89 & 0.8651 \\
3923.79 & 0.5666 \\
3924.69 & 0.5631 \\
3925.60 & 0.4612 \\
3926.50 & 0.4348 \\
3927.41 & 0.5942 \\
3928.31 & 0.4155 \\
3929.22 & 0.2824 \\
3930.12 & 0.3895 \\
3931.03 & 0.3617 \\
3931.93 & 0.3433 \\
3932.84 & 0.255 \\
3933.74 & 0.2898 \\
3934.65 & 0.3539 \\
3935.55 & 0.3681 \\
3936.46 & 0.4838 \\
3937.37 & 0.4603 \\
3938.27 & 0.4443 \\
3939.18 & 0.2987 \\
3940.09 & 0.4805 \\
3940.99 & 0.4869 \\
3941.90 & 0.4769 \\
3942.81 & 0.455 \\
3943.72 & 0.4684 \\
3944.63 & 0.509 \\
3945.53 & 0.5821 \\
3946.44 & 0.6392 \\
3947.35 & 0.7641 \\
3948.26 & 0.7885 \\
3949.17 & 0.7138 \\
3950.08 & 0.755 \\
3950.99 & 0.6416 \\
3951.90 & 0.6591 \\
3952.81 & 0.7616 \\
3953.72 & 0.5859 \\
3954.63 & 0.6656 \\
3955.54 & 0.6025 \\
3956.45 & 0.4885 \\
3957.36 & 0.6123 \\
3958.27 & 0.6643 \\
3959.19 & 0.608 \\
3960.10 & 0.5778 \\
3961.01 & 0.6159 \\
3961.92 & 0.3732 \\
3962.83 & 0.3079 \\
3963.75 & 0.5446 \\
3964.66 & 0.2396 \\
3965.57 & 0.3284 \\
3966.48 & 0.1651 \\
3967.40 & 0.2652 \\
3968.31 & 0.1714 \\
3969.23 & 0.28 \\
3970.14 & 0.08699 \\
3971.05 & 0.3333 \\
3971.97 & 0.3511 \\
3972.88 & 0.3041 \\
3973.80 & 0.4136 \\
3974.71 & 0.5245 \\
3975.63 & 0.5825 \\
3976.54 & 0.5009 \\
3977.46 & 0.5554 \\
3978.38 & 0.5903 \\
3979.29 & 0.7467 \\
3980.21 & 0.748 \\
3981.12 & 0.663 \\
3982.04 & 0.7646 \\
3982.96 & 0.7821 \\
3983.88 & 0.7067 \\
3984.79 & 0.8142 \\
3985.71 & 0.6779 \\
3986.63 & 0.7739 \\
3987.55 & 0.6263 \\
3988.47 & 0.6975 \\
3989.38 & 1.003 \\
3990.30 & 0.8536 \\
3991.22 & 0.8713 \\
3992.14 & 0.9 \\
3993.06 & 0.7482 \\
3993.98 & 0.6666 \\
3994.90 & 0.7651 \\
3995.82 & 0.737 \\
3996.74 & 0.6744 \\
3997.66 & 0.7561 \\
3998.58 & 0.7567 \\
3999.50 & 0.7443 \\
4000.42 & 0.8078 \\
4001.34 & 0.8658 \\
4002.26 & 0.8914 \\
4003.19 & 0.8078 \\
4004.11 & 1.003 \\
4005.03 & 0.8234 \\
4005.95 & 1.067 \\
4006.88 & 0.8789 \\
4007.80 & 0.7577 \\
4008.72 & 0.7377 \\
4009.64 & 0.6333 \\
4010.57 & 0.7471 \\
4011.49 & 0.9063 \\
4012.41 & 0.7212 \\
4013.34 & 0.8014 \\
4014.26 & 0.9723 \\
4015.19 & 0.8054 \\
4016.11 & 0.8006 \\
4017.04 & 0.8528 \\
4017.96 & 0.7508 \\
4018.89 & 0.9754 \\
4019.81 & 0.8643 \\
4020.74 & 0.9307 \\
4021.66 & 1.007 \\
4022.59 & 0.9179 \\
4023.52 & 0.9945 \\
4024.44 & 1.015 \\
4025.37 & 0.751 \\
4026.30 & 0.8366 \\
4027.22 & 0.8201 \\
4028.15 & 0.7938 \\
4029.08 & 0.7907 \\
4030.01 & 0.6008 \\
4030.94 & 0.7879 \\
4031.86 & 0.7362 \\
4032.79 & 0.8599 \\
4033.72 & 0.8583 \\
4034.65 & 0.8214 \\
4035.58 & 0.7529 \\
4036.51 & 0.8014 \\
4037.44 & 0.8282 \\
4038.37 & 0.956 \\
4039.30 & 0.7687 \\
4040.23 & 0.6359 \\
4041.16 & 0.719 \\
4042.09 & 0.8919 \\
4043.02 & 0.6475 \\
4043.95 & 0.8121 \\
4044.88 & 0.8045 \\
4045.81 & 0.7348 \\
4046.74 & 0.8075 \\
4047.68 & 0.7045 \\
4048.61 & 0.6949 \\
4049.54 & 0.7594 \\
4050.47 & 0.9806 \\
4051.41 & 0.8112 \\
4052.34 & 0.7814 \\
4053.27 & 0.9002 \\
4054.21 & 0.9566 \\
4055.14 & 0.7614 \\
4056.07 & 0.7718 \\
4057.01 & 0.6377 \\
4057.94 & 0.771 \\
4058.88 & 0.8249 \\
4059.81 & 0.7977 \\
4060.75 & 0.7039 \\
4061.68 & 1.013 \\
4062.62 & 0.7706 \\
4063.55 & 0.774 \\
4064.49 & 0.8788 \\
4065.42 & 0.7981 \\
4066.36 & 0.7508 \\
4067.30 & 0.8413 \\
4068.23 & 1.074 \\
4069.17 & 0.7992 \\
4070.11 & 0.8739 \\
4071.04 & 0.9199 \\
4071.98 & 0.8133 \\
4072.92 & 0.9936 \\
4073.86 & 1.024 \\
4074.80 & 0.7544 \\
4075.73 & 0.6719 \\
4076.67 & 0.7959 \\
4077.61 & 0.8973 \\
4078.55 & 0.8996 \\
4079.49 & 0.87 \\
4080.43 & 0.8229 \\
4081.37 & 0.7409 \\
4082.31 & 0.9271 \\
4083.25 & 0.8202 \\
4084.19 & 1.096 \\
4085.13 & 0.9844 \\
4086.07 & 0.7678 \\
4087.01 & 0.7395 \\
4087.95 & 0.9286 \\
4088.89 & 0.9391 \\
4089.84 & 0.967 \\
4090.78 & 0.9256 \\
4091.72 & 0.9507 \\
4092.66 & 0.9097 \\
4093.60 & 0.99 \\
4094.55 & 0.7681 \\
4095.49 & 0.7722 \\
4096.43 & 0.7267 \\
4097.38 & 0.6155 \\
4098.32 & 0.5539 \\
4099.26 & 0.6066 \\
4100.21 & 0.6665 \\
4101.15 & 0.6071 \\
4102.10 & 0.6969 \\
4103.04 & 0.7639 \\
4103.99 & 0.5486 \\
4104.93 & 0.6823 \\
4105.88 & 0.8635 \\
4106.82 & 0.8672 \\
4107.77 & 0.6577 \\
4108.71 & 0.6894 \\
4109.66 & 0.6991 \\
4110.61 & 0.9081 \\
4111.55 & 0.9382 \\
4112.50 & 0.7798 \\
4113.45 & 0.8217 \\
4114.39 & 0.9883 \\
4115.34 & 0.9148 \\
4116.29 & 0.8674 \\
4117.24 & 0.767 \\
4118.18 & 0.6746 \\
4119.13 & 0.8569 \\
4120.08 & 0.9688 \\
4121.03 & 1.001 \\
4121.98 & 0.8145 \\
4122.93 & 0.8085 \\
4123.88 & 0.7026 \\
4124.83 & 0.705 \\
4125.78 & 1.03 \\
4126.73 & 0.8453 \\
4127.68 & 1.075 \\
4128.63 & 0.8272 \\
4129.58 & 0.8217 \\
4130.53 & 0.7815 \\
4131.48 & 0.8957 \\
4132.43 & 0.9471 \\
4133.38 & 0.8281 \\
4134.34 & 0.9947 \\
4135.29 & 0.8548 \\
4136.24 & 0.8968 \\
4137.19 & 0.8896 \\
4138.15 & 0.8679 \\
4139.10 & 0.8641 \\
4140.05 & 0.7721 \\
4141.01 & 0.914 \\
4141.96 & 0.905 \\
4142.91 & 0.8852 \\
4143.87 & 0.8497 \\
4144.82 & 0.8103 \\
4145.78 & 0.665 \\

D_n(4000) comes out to 1.66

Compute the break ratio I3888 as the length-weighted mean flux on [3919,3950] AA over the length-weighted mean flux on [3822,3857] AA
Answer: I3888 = 1.13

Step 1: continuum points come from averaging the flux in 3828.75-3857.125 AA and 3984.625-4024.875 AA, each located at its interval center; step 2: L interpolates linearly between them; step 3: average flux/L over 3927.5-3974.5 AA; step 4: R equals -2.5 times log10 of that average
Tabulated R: 0.45 mag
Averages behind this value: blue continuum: 0.442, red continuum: 0.827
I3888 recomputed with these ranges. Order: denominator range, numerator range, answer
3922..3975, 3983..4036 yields 1.71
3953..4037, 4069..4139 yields 1.20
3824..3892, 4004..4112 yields 1.70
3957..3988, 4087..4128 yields 1.59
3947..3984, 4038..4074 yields 1.54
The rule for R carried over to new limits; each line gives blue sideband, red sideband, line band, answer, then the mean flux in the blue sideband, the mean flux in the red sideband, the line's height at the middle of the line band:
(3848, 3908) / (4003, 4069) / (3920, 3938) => 0.30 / 0.533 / 0.822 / 0.626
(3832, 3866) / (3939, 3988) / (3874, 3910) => -0.09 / 0.479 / 0.541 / 0.502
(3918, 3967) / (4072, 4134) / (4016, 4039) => -0.23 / 0.517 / 0.827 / 0.682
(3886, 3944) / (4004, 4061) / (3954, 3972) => 0.48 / 0.542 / 0.816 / 0.654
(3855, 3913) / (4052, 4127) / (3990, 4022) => -0.16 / 0.546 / 0.823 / 0.71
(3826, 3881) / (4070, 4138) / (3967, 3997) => 0.09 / 0.478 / 0.833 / 0.66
